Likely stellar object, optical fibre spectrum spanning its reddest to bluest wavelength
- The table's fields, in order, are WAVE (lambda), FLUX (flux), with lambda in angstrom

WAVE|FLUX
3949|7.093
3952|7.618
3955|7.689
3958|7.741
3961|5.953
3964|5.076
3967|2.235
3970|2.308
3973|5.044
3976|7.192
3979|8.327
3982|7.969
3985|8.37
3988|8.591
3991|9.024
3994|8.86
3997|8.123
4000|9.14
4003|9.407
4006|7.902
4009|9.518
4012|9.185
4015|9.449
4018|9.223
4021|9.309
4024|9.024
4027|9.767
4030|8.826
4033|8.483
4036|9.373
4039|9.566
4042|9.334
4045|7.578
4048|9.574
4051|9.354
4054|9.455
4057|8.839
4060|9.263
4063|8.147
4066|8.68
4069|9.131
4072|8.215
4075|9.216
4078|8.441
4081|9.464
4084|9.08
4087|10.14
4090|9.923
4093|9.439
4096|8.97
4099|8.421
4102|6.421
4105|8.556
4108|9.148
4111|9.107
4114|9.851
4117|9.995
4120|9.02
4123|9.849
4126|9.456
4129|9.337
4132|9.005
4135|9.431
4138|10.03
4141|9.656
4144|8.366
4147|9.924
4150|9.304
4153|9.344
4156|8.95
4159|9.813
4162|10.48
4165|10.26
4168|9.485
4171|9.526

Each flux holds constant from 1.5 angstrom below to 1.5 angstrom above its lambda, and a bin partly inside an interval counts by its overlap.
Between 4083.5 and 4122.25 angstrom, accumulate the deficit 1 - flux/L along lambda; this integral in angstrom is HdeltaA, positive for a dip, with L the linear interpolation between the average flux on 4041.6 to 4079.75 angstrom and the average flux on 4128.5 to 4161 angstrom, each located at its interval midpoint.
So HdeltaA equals 0.1 angstrom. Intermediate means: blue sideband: 8.85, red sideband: 9.4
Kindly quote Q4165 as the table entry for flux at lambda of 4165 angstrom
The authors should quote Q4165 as 10.26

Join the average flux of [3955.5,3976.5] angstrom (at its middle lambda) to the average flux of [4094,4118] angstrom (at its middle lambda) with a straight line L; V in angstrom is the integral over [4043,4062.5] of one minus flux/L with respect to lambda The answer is -4.2 angstrom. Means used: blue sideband 5.1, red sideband 8.8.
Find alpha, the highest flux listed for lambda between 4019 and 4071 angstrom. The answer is 9.767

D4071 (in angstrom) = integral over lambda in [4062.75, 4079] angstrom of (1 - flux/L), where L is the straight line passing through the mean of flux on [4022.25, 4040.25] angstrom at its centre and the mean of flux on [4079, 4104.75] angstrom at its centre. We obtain 0.62 angstrom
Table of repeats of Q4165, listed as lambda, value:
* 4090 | 9.923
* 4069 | 9.131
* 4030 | 8.826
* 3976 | 7.192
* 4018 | 9.223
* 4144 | 8.366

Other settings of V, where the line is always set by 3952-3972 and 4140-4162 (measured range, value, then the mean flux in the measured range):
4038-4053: -4.1 angstrom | 9.08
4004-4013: -3.6 angstrom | 8.88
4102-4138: -2.1 angstrom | 9.25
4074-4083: -1.4 angstrom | 9.03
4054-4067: -2.4 angstrom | 8.82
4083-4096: -2.4 angstrom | 9.59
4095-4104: 0.4 angstrom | 7.91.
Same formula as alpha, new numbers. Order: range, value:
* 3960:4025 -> 9.518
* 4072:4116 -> 10.14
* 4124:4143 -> 10.03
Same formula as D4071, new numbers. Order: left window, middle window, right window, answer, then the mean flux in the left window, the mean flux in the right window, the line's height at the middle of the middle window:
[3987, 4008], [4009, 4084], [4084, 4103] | -1.6 angstrom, 8.74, 8.97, 8.86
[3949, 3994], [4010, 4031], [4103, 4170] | -4.8 angstrom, 6.74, 9.45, 7.55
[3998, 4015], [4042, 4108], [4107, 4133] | 2.8 angstrom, 9.04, 9.43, 9.28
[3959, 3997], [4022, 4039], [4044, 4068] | -2.0 angstrom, 6.66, 8.89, 8.16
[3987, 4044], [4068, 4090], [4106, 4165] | 0.3 angstrom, 9.05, 9.49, 9.28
